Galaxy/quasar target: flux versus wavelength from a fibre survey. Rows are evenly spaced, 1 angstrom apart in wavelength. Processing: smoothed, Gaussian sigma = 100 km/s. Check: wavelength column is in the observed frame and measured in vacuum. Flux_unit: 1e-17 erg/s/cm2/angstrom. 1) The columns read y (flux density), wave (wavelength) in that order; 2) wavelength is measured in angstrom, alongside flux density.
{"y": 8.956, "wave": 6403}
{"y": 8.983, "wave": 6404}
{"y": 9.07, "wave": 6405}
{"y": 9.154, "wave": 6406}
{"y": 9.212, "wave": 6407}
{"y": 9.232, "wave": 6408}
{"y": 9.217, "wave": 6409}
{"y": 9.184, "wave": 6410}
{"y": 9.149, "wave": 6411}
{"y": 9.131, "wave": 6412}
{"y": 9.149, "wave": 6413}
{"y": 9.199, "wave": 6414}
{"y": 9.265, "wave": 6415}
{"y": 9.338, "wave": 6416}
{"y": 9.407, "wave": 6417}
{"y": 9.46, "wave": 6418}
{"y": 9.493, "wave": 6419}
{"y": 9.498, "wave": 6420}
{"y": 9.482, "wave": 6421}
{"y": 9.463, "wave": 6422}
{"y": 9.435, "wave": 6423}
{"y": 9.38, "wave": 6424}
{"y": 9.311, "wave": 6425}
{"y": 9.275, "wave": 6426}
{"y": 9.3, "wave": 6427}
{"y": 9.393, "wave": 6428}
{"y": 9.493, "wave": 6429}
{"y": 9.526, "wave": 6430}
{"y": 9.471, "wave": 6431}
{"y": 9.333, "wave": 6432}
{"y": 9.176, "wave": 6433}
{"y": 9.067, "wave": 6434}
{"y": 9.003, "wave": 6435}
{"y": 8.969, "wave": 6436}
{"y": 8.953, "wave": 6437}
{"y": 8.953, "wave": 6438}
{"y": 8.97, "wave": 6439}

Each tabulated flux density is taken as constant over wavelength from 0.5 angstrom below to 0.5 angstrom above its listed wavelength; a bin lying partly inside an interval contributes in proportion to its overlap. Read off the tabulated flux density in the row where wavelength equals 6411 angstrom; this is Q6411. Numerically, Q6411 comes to 9.149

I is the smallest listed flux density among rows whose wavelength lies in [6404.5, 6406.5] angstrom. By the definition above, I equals 9.07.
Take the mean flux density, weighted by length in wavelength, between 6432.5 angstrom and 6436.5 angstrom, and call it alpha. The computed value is 9.05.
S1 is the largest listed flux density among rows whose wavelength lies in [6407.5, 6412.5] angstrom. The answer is 9.232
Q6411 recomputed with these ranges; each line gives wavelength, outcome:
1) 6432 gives 9.333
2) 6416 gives 9.338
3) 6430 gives 9.526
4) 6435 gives 9.003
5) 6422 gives 9.463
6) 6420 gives 9.498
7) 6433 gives 9.176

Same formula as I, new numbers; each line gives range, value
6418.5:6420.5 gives 9.493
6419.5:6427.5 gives 9.275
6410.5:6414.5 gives 9.131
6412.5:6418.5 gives 9.149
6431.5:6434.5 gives 9.067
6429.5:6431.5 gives 9.471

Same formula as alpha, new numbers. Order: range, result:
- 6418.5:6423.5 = 9.47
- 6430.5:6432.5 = 9.4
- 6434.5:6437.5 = 8.97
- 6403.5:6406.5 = 9.07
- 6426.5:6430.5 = 9.43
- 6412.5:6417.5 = 9.27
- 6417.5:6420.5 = 9.48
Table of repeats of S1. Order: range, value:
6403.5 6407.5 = 9.212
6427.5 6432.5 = 9.526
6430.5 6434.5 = 9.471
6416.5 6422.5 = 9.498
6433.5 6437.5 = 9.067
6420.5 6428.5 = 9.482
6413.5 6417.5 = 9.407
